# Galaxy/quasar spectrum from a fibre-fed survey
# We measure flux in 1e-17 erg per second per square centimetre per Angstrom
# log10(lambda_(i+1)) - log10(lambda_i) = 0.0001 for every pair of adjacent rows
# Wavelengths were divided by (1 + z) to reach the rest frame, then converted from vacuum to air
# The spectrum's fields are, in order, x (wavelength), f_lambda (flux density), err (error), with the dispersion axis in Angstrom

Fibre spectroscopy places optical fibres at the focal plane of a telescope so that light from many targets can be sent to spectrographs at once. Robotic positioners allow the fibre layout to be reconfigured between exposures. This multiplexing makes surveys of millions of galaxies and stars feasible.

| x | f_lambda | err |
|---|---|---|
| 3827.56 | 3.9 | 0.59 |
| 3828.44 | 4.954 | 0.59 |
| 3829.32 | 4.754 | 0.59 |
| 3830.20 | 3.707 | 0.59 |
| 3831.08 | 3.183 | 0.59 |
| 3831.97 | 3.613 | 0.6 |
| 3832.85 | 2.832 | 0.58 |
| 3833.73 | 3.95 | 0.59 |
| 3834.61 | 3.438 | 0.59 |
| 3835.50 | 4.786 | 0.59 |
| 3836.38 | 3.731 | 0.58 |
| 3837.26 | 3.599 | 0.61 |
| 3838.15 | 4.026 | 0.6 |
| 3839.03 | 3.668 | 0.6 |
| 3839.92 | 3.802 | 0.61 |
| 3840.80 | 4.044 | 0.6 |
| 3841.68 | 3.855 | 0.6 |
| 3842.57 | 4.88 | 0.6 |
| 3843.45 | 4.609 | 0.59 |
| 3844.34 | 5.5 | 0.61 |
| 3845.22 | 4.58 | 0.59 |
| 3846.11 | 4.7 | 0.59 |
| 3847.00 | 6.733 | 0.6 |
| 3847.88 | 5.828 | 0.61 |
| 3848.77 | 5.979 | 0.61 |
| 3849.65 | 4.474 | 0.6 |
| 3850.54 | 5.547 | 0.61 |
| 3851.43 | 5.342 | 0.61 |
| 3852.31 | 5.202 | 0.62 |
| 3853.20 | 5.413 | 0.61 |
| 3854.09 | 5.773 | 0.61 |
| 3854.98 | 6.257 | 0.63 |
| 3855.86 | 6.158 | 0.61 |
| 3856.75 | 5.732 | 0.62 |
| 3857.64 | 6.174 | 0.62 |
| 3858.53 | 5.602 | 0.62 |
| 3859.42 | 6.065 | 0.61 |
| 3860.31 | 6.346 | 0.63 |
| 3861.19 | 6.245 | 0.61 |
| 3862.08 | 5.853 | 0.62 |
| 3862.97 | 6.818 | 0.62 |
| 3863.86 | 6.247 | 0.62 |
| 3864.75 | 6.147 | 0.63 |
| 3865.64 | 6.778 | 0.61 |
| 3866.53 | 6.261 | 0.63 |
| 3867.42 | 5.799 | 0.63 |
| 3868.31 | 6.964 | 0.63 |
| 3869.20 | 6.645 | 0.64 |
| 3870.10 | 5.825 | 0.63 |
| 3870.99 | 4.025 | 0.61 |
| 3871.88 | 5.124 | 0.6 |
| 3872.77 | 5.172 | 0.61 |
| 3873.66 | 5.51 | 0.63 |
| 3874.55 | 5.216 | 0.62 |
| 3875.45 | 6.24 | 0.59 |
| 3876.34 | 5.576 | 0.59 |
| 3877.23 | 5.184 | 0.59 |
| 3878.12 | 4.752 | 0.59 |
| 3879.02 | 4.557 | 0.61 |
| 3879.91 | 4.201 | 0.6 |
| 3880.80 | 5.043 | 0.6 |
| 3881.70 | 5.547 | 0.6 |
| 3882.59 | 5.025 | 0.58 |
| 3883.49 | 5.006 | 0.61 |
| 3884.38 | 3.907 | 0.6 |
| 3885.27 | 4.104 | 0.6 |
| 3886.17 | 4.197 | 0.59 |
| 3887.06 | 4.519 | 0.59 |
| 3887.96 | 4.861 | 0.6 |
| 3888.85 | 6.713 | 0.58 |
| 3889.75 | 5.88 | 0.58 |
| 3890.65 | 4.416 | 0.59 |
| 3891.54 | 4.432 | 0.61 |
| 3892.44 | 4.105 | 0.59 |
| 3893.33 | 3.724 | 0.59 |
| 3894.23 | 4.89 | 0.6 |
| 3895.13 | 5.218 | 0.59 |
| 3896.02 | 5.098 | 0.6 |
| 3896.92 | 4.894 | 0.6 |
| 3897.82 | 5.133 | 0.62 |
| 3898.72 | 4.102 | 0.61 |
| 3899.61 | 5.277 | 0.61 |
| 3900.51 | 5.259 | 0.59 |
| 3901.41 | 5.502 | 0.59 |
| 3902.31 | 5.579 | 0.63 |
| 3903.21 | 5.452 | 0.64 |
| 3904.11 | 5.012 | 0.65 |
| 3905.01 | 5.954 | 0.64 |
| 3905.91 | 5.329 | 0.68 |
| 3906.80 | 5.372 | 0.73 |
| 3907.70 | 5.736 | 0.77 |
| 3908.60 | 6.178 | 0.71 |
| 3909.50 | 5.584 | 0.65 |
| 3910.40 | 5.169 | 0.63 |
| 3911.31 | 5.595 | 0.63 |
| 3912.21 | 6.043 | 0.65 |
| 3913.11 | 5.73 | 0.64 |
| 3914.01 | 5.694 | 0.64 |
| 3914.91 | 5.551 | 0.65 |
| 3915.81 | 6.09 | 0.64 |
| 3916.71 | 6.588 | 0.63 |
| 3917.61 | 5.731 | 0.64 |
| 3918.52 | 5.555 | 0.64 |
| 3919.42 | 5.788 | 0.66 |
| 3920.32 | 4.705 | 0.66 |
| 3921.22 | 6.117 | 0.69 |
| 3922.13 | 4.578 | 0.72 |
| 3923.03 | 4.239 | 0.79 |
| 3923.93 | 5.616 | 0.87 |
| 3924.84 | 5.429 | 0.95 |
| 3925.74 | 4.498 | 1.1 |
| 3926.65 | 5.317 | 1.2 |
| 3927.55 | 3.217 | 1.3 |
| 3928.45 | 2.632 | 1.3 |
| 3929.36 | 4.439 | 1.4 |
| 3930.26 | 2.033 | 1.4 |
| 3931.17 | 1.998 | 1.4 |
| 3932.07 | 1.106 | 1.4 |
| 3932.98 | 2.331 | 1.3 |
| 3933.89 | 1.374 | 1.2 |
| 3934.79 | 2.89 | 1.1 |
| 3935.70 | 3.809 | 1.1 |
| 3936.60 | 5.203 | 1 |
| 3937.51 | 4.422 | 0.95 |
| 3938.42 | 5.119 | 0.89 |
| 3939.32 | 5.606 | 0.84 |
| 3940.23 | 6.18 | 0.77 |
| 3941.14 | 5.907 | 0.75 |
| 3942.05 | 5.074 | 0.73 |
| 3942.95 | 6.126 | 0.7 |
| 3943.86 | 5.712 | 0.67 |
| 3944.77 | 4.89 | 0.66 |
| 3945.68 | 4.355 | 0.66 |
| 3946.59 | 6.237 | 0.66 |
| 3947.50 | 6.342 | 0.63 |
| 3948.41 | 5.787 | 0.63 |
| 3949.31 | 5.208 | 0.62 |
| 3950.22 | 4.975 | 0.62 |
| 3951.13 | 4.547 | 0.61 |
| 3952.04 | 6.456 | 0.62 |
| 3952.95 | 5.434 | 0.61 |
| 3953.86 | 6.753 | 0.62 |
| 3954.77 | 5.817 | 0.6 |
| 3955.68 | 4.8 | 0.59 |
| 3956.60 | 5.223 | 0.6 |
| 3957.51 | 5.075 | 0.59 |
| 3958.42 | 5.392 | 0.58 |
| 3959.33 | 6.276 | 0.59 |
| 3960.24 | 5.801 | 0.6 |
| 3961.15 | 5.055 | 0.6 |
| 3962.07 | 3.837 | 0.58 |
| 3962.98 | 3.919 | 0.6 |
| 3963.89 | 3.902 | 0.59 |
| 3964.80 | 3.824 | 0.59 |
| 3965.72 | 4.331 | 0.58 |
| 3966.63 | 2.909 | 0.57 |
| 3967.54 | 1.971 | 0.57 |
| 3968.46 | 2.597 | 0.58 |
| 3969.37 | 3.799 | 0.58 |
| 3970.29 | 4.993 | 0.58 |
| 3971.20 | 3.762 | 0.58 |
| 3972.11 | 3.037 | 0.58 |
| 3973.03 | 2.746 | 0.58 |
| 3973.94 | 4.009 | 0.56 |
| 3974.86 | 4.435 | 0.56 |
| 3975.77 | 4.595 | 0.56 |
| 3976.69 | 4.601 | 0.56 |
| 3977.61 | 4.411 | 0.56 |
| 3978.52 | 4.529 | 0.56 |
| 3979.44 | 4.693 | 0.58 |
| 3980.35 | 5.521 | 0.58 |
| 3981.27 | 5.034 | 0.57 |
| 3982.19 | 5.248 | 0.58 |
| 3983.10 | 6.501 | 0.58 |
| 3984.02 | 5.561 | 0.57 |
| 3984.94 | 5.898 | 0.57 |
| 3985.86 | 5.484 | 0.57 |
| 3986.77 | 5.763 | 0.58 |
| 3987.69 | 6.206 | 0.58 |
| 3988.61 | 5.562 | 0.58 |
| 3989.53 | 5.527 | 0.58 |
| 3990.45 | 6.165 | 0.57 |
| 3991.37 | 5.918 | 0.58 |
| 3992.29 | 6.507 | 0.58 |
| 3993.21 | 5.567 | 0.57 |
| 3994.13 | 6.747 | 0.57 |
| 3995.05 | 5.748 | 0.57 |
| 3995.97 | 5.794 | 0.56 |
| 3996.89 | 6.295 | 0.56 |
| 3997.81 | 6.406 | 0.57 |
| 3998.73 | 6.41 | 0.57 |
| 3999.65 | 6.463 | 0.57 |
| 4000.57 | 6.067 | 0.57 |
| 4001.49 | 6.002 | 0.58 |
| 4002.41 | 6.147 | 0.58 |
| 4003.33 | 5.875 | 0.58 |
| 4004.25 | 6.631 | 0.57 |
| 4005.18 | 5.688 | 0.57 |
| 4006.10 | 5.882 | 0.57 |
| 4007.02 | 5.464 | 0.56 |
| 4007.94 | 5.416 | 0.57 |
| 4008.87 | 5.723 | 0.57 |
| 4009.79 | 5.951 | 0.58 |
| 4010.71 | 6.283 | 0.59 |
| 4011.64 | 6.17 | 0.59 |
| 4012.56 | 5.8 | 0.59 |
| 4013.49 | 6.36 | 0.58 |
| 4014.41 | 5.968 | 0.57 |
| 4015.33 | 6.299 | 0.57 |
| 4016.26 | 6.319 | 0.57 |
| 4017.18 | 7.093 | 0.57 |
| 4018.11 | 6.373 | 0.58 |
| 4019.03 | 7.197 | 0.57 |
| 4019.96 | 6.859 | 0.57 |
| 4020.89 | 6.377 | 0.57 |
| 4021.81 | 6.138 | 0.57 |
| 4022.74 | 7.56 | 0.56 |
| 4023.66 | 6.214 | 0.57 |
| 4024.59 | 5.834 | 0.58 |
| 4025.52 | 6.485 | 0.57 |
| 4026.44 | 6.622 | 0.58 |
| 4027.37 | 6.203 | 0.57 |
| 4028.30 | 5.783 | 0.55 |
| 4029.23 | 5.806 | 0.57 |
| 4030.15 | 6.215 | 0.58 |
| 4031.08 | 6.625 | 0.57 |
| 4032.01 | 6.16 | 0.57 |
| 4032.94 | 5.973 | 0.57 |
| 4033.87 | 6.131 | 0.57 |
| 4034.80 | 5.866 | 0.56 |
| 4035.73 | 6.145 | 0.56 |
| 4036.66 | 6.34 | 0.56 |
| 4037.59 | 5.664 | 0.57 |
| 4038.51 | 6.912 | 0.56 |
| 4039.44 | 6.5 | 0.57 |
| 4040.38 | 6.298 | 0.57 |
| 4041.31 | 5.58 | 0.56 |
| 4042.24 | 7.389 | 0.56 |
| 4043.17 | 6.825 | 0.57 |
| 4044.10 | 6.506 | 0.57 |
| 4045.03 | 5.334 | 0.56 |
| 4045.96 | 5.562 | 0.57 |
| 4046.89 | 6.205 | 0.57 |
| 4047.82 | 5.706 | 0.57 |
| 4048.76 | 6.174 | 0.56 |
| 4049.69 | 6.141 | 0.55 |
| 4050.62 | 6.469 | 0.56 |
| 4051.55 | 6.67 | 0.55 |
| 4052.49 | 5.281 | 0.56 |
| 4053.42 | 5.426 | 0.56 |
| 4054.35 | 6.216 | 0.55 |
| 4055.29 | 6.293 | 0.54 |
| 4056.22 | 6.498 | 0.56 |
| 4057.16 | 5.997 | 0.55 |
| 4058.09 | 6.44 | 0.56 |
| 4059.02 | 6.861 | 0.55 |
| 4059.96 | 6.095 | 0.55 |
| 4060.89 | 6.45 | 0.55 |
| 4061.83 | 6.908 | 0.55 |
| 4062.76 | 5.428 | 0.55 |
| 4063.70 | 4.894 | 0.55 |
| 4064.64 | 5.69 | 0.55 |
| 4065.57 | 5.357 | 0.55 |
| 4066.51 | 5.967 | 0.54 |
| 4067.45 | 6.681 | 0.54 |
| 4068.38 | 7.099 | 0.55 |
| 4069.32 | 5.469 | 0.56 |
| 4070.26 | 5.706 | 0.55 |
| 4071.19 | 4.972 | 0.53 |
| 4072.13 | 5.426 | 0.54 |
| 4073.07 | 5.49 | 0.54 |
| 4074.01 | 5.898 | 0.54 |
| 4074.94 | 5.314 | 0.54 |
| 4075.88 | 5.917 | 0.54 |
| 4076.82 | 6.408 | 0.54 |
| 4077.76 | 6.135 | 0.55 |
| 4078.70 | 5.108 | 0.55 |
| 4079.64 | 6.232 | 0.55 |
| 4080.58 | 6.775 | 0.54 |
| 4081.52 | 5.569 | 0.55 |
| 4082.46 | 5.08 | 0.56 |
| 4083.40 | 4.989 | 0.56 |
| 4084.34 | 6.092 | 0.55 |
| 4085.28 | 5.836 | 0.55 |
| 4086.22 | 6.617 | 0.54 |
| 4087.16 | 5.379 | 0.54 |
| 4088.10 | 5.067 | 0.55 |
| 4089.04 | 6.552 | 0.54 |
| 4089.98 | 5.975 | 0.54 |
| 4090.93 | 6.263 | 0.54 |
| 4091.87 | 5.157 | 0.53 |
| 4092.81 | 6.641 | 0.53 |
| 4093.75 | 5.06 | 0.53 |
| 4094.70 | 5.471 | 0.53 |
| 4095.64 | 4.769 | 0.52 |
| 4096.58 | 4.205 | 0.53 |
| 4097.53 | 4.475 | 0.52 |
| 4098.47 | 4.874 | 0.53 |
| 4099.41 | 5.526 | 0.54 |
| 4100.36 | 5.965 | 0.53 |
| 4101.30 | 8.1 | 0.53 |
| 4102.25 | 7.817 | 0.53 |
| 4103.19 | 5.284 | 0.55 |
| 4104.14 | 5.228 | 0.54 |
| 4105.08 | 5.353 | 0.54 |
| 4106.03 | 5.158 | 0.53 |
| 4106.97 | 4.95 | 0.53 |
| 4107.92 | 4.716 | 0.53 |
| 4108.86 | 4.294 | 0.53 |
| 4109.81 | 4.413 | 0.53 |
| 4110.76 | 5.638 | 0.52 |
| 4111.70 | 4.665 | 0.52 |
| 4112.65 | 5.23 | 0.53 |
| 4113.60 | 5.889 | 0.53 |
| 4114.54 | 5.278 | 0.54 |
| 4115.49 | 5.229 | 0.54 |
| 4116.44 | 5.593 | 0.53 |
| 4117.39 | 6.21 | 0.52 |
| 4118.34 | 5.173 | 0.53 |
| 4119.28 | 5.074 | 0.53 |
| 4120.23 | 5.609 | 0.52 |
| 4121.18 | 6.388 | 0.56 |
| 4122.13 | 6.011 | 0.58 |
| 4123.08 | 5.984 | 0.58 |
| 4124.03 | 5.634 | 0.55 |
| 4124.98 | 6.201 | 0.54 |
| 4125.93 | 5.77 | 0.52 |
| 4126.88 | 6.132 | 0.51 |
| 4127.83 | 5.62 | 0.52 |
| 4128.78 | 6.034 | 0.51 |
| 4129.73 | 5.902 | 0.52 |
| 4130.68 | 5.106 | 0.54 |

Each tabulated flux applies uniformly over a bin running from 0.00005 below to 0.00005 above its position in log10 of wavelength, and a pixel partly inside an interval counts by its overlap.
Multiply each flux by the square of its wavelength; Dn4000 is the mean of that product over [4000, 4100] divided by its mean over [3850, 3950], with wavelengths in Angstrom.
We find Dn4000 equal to 1.3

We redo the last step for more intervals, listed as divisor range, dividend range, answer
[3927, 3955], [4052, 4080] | 1.38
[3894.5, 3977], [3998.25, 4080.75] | 1.34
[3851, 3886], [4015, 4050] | 1.23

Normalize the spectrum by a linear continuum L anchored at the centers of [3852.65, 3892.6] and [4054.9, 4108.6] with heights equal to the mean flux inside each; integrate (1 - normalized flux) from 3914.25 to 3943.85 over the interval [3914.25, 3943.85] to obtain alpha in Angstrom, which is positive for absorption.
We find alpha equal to 5.30 Angstrom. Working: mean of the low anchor 5.48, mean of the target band 4.57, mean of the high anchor 5.78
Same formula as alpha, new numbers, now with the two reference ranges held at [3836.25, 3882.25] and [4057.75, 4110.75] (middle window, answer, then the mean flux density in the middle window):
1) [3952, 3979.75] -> 5.4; 4.45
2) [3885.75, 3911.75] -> 1.4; 5.14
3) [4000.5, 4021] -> -2.1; 6.17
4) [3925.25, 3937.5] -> 5.1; 3.2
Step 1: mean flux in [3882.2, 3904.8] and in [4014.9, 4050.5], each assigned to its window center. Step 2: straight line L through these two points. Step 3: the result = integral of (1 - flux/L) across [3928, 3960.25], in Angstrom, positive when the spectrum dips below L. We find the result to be 4.1 Angstrom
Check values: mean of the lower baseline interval 4.9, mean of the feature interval 4.75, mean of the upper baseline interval 6.3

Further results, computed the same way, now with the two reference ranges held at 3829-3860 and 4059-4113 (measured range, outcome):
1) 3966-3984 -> 3.6 Angstrom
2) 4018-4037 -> -3.1 Angstrom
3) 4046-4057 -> -1.1 Angstrom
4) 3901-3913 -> -1.3 Angstrom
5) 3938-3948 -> -0.9 Angstrom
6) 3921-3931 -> 1.6 Angstrom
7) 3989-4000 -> -1.6 Angstrom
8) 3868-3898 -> -0.7 Angstrom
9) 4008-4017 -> -1.2 Angstrom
